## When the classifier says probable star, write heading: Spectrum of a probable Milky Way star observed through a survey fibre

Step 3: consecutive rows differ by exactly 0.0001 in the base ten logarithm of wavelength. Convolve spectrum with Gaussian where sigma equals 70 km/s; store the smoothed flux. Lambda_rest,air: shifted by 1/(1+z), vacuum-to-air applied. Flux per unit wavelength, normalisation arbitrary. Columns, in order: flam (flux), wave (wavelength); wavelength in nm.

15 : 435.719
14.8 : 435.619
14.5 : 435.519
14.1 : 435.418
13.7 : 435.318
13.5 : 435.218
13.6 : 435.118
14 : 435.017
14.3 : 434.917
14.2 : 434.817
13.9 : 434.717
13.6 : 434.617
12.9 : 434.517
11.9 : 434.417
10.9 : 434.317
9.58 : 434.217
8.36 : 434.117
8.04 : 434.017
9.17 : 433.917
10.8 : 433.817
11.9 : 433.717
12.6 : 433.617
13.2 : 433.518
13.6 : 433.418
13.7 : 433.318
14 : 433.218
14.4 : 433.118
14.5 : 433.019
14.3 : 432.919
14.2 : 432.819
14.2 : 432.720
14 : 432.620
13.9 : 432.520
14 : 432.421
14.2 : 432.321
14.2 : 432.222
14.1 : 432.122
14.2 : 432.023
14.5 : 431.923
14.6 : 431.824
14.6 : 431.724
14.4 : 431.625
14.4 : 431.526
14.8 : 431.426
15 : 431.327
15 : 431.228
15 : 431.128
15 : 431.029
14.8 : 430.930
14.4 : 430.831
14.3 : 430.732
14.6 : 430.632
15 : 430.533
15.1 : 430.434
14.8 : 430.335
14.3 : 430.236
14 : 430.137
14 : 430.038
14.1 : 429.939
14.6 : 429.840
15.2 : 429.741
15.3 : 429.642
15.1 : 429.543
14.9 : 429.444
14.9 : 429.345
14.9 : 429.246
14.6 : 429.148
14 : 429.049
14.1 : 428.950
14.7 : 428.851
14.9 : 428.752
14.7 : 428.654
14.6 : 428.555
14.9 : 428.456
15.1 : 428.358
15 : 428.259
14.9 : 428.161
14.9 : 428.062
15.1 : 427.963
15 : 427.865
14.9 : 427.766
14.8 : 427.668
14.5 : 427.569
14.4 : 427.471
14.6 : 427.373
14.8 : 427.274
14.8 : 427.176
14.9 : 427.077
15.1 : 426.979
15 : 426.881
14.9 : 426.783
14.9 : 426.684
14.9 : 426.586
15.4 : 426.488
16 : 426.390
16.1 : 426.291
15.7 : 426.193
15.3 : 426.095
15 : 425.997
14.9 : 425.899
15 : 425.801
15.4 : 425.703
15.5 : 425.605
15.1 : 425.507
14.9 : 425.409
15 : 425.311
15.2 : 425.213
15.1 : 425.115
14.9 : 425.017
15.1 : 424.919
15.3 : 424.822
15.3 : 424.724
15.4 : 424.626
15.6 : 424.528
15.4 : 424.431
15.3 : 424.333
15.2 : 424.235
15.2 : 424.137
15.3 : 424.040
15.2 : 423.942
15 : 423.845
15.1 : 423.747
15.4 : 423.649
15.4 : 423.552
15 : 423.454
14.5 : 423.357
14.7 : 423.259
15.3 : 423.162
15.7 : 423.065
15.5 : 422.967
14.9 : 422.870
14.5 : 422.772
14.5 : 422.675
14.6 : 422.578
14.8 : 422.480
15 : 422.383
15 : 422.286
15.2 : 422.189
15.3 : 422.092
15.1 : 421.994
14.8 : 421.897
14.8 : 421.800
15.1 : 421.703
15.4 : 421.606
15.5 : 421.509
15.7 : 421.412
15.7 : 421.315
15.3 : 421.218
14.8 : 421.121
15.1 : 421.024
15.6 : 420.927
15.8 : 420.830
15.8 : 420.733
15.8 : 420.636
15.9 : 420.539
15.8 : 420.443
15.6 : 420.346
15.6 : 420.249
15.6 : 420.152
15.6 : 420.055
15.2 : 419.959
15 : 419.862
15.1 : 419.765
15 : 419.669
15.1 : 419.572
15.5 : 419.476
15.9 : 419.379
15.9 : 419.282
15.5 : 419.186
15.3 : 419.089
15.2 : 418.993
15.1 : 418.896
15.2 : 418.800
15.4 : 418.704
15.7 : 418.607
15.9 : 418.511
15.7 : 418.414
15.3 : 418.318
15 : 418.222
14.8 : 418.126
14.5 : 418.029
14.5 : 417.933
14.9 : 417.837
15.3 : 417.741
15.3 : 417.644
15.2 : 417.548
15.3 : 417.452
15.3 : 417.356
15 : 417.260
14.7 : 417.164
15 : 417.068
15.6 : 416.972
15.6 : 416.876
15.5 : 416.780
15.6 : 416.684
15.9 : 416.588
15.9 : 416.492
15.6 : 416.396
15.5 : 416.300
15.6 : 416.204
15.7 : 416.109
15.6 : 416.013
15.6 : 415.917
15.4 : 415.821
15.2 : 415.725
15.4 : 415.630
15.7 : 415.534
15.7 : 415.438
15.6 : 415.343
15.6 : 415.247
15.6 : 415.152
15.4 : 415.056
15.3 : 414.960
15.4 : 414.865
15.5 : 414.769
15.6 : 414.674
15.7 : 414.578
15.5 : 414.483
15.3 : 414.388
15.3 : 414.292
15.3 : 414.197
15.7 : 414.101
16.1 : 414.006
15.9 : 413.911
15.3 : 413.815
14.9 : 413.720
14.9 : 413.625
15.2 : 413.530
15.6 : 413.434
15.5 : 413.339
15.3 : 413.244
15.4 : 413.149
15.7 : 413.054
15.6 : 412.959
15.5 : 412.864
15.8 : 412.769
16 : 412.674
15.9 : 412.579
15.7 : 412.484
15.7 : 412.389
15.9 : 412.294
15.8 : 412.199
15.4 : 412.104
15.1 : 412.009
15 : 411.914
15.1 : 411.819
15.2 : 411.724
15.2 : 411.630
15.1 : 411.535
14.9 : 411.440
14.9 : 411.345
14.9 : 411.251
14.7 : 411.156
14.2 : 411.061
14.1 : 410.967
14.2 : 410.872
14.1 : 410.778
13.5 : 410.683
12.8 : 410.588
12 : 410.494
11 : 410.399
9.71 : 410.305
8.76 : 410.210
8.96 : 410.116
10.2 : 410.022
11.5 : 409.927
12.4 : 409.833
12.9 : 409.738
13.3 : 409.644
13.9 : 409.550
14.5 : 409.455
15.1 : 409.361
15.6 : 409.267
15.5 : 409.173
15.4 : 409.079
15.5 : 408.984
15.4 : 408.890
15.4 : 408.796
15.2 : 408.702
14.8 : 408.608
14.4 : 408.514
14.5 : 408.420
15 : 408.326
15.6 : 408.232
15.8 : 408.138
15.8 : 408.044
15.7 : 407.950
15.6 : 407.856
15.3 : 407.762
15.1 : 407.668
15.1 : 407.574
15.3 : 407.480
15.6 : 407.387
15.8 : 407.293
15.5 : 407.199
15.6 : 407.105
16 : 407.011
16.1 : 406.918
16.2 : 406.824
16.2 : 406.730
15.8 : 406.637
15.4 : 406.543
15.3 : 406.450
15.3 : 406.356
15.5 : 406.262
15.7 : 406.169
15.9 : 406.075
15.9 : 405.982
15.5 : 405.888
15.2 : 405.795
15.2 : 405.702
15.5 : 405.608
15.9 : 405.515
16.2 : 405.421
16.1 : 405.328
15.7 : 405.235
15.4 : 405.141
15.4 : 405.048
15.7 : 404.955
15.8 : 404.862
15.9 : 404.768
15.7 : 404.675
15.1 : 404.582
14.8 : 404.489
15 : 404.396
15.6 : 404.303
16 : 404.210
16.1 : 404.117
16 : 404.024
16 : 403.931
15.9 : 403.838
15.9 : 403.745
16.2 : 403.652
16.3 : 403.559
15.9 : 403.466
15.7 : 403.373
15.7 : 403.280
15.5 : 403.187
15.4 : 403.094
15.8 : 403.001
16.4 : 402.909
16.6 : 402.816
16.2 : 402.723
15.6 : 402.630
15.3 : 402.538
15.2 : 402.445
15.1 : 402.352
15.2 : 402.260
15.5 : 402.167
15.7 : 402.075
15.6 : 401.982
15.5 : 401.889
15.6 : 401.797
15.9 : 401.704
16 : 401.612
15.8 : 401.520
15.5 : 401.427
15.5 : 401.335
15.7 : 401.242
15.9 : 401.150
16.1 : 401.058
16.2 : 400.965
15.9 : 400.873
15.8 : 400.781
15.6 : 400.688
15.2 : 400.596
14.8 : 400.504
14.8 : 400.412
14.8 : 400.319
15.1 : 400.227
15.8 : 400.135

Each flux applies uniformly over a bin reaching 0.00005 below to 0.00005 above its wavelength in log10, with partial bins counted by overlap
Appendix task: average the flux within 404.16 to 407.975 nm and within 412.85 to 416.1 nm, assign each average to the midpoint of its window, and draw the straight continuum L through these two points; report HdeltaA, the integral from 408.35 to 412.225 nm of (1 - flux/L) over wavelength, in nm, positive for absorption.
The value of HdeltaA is 0.41 nm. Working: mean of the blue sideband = 15.6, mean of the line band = 13.9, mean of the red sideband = 15.5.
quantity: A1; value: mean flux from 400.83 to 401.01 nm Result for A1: 16.1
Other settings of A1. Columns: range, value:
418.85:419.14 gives 15.2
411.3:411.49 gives 14.9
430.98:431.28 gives 15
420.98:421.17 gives 14.9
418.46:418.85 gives 15.5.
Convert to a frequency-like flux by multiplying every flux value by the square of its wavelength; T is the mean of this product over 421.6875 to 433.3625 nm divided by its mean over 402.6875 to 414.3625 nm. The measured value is 1.08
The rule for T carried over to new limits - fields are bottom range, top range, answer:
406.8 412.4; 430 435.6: 1.05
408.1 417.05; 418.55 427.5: 1.08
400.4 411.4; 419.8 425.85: 1.10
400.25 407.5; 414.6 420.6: 1.05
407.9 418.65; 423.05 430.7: 1.07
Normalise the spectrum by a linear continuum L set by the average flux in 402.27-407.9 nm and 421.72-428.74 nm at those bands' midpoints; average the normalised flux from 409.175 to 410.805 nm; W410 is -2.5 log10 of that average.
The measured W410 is 0.242 mag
